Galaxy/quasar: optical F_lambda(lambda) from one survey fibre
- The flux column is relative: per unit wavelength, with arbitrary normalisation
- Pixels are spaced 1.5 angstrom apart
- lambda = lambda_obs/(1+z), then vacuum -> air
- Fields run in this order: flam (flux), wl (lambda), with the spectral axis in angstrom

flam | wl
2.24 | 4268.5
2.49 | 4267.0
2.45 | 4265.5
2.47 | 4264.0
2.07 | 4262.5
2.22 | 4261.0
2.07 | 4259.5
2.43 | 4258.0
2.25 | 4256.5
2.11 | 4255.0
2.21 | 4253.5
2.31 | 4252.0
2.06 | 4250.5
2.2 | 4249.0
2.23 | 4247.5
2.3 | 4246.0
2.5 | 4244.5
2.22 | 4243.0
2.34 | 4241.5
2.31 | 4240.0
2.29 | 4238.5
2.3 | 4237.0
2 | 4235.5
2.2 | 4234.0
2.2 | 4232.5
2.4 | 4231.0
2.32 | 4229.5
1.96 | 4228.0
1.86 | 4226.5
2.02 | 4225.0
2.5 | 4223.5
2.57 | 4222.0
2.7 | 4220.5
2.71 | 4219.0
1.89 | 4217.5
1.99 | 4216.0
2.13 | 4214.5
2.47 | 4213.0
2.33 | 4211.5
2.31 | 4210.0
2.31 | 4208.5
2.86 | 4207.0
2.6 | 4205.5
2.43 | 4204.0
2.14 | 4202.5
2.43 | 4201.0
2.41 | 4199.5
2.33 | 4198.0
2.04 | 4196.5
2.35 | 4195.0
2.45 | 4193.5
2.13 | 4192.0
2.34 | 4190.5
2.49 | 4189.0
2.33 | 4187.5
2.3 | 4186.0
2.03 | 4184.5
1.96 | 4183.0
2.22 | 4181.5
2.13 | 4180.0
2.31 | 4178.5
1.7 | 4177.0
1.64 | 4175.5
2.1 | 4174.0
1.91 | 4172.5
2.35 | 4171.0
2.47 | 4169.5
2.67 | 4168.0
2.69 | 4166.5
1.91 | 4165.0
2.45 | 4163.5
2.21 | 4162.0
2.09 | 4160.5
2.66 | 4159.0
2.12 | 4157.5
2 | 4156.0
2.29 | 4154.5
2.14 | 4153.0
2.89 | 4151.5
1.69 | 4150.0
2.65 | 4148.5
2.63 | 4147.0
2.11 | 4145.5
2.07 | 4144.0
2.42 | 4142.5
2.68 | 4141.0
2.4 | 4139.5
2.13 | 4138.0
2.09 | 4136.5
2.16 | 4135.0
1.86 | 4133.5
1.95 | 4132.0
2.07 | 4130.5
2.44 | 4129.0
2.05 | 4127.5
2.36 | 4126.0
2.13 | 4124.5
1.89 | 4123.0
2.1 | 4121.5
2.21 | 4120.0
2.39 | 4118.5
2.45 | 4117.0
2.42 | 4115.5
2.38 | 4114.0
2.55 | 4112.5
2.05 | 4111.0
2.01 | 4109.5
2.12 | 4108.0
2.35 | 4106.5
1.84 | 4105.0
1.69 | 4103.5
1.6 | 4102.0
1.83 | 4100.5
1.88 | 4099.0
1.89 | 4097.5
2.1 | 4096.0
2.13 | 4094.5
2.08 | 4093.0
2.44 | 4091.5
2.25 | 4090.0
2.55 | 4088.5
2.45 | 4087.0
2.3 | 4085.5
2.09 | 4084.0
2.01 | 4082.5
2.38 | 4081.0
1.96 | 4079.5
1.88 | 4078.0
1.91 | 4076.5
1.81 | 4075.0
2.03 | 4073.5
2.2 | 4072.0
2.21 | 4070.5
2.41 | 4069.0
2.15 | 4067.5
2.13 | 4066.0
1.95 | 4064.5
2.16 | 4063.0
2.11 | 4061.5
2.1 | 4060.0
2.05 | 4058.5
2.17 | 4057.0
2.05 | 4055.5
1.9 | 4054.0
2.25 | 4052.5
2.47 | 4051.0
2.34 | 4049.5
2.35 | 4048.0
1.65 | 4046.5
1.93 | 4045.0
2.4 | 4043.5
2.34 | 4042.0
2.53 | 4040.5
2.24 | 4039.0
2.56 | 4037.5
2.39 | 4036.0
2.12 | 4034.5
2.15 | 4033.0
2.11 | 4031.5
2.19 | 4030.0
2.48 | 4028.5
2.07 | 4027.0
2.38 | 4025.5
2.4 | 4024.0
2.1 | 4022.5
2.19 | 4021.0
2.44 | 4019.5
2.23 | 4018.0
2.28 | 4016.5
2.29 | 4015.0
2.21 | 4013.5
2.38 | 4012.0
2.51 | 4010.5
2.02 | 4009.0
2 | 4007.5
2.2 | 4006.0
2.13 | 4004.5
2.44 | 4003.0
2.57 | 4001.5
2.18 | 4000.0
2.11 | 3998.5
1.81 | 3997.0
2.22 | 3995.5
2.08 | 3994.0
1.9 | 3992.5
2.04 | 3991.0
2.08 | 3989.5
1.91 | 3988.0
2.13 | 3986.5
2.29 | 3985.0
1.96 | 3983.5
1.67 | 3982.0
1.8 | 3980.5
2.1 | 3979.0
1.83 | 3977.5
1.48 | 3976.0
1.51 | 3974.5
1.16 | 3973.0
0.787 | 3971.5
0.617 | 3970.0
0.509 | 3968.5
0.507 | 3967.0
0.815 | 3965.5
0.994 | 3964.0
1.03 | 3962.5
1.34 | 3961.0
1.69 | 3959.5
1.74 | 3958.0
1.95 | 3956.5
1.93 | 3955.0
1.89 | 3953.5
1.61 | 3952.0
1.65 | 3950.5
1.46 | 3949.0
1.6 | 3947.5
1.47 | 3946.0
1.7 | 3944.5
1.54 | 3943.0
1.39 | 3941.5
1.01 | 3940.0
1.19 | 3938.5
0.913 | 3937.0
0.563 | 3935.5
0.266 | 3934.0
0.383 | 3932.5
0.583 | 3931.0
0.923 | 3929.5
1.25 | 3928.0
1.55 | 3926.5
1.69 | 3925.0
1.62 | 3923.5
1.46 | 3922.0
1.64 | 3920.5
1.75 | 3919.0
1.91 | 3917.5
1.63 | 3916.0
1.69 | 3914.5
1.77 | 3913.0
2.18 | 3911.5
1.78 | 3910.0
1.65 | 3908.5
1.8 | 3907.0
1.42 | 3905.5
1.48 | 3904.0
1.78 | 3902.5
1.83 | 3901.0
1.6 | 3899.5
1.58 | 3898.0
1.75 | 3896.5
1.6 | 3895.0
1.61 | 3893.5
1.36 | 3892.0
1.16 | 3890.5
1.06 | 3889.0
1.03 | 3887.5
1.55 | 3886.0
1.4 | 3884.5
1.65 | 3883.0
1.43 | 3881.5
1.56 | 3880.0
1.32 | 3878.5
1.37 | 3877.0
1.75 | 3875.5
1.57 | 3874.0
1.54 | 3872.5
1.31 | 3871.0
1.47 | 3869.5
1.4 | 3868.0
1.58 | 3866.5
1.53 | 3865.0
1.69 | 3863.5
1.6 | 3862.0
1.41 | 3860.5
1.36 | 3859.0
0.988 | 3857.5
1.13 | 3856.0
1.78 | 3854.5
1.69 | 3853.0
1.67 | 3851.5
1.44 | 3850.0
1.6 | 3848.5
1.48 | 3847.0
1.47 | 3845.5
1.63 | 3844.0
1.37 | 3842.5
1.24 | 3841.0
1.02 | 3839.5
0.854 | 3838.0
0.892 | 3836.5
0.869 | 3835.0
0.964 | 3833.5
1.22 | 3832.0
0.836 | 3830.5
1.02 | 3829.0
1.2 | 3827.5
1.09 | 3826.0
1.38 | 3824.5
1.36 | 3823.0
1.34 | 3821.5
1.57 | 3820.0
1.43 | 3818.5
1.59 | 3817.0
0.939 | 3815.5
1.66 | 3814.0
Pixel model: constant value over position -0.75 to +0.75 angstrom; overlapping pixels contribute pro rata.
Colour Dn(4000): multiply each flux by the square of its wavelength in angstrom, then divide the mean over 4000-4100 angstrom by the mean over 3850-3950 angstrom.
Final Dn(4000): 1.64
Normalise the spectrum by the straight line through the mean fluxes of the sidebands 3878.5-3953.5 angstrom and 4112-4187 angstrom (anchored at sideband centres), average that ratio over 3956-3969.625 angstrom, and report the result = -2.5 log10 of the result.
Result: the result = 0.36 mag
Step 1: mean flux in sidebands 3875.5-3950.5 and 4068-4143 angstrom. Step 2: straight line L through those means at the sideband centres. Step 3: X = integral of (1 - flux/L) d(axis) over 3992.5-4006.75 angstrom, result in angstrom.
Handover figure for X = -3.4 angstrom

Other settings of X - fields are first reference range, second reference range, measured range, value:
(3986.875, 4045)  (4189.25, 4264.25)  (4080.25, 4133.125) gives 2.3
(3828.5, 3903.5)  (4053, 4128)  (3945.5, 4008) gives 2.5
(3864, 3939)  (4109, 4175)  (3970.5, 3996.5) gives -1.3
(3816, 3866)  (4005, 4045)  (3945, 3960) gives 1.6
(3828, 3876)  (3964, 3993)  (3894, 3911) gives -3.0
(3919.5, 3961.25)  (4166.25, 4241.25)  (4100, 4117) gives -1.3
